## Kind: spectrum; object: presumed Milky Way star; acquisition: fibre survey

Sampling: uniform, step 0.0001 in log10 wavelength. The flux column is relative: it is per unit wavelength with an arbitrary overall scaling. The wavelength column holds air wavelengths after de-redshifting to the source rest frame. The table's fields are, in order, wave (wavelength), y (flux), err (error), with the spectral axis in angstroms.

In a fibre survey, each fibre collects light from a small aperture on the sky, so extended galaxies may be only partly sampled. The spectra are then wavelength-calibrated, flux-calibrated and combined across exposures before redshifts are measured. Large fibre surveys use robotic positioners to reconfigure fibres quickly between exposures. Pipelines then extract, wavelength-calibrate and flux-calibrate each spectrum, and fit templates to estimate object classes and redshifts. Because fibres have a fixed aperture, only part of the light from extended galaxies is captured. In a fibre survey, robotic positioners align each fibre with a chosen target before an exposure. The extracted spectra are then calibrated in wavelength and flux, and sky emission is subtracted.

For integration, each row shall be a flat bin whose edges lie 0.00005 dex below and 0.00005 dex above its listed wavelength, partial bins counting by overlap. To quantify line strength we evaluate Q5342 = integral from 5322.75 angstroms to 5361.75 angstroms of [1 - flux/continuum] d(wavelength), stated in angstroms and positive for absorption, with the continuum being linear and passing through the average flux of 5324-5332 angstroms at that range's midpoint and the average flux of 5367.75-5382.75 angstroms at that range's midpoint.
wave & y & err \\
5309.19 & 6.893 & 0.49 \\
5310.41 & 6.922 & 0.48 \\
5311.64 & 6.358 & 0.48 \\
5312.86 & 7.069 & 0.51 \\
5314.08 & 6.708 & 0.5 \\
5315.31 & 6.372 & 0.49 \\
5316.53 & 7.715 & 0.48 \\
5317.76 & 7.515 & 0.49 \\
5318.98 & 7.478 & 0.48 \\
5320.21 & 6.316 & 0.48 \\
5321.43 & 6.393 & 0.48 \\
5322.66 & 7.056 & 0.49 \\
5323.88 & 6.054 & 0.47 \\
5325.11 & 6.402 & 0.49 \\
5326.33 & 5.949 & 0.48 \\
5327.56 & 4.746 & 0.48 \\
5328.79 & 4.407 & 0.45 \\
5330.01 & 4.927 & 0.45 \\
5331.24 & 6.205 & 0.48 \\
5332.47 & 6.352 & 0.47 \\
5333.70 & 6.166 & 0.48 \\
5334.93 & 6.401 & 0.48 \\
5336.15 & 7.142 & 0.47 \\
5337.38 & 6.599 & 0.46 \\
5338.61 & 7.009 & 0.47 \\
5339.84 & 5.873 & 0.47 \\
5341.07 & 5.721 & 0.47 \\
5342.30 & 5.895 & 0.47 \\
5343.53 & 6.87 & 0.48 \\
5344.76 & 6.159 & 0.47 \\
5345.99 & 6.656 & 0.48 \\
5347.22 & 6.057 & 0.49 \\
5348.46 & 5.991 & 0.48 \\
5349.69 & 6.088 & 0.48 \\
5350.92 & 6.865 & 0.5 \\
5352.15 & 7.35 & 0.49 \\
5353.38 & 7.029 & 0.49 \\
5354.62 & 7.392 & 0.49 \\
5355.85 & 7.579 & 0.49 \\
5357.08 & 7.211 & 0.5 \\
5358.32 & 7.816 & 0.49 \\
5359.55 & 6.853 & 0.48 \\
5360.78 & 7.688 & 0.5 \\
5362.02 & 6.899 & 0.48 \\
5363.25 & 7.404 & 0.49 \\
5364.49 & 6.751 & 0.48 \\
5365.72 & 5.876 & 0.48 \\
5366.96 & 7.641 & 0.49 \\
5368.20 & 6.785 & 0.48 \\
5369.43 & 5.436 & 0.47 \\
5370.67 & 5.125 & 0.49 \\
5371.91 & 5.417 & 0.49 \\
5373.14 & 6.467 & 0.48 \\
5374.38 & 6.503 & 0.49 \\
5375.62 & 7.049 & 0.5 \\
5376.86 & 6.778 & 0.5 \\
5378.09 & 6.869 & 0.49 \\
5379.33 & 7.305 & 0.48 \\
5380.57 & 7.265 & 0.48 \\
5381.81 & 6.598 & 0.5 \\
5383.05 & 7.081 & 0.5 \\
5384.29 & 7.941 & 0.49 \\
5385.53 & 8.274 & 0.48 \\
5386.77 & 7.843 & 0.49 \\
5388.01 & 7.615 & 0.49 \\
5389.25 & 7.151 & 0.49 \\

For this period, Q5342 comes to -4.4 angstroms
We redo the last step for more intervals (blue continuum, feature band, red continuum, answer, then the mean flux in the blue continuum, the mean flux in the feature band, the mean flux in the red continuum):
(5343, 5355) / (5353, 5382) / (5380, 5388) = 1.0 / 6.63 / 6.82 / 7.51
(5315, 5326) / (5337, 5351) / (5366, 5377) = 0.6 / 6.8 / 6.29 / 6.32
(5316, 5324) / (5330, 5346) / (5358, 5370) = 1.4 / 6.98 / 6.32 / 6.9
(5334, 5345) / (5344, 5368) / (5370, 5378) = -2.2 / 6.41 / 6.91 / 6.26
